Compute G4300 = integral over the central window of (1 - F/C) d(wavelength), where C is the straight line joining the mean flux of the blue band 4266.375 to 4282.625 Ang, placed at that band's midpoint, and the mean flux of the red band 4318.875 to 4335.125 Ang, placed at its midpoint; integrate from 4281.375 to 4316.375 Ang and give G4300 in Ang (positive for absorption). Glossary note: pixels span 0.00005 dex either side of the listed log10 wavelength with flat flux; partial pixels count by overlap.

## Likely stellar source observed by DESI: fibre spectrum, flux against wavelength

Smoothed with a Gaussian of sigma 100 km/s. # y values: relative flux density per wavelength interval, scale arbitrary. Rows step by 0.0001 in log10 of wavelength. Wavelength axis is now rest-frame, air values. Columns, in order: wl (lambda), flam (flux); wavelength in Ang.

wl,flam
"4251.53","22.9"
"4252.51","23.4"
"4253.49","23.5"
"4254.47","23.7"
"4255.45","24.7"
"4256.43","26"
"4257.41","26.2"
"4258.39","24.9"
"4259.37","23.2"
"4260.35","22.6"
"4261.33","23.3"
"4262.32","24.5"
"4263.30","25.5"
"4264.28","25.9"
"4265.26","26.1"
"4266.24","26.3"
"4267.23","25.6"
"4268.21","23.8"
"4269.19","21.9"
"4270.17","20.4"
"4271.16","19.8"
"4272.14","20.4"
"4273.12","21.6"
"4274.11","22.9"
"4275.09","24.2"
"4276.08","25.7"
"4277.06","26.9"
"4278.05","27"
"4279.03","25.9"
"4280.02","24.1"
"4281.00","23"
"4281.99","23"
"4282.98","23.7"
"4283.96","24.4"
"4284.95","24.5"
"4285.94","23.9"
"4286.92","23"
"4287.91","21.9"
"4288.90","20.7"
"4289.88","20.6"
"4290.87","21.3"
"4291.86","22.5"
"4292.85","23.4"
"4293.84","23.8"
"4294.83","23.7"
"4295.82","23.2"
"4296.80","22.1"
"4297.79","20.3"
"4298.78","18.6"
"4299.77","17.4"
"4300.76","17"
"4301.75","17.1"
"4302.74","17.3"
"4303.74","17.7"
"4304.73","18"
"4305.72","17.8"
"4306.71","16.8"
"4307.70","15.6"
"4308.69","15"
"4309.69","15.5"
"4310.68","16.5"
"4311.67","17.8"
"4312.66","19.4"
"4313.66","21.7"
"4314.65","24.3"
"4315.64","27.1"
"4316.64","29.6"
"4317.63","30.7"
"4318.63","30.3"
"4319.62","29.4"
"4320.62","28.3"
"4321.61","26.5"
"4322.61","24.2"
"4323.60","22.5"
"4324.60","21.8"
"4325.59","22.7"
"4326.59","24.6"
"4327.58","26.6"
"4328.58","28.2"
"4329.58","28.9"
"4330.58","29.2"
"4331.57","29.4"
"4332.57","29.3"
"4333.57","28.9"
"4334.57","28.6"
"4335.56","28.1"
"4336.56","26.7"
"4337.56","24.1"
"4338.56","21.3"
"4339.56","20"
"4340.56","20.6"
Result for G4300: 6.30 Ang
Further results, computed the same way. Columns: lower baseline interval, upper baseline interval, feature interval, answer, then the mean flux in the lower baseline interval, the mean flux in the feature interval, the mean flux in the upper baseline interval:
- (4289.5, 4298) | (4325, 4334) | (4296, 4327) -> 4.5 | 22.4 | 21.4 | 27.5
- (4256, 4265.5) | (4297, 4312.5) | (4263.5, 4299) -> -3.4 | 24.8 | 23.3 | 17.4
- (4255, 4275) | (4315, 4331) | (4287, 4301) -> 2.2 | 23.8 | 21.3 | 26.9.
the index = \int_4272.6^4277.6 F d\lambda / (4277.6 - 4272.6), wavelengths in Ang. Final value 24.2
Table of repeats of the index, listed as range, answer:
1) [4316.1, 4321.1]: 29.6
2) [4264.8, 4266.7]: 26.2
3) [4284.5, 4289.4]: 22.8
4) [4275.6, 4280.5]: 25.9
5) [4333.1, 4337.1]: 28.1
